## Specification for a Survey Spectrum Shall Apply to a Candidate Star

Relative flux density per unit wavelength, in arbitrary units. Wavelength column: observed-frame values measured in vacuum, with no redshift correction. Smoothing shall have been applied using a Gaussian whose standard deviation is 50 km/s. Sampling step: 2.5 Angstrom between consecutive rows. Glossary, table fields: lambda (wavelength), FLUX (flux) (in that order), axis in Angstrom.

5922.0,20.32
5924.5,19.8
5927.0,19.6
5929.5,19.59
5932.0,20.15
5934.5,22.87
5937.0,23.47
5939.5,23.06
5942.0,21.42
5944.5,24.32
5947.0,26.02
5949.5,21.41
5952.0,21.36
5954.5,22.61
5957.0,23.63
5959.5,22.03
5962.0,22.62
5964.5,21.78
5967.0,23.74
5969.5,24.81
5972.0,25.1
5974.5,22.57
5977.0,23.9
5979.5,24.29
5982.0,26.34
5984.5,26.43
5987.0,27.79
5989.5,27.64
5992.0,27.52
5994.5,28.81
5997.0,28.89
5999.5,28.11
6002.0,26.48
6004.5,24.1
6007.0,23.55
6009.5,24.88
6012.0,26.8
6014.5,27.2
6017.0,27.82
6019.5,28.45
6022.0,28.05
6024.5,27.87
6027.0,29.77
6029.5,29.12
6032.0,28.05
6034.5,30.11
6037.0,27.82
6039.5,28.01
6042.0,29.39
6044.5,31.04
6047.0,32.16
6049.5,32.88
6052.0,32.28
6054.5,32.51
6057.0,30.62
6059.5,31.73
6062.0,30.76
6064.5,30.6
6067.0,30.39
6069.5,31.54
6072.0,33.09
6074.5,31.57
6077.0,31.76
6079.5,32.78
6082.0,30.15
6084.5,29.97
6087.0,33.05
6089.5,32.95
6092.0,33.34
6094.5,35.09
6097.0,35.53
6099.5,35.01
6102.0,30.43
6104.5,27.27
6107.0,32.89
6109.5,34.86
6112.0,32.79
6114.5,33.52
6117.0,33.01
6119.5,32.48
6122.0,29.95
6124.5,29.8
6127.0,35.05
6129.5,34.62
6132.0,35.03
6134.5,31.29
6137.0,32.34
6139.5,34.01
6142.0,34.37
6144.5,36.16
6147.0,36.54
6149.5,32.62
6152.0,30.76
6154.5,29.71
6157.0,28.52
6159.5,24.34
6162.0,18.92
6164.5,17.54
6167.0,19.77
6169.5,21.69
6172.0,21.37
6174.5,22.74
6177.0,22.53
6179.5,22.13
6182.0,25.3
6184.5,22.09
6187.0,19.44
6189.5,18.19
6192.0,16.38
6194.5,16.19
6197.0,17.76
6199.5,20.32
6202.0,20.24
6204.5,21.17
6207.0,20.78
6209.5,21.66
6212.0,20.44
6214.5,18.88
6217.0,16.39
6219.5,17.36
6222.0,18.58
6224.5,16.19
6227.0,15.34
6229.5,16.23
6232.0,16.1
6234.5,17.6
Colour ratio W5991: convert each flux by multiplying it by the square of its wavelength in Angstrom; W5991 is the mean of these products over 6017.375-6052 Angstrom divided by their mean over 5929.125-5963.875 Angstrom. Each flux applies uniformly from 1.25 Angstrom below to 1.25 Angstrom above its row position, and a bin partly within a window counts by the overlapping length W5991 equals 1.35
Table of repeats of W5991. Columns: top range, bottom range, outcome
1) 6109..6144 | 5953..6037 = 1.32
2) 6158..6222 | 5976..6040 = 0.79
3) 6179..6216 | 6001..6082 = 0.71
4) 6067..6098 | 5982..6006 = 1.23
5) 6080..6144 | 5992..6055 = 1.18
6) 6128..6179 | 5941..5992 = 1.24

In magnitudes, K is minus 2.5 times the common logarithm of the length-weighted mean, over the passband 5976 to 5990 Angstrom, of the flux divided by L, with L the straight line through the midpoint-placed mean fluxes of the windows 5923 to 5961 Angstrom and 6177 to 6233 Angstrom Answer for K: -0.20 mag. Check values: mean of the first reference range 22.1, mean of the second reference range 19.1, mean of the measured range 26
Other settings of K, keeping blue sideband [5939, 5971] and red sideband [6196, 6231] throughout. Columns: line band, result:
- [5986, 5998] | -0.25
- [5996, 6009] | -0.18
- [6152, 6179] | -0.18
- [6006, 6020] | -0.20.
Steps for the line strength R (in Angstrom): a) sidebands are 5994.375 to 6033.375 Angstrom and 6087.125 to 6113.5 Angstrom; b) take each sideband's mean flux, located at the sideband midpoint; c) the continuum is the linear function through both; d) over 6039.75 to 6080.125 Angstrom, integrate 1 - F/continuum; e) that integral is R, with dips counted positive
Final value -1.5 Angstrom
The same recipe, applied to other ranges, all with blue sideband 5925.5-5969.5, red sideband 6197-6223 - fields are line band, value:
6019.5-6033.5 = -4.60 Angstrom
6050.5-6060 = -4.75 Angstrom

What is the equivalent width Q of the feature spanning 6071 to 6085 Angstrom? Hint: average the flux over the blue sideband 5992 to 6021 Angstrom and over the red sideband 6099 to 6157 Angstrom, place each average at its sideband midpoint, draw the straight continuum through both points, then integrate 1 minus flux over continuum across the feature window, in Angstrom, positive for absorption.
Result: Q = -0.6 Angstrom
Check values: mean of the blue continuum 26.9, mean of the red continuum 32.7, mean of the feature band 31.6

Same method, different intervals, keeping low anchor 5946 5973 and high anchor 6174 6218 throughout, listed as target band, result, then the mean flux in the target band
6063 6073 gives -4.41 Angstrom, 31.3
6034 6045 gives -3.47 Angstrom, 29.1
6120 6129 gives -4.66 Angstrom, 31.9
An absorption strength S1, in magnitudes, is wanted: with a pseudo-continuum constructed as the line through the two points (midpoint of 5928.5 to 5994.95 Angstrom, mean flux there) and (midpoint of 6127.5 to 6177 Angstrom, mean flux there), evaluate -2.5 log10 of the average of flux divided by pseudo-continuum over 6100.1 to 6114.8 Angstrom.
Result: -0.17 mag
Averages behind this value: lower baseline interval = 23.9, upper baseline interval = 28.5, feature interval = 32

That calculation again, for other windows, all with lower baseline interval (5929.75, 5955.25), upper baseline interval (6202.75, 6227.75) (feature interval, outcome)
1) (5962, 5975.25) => -0.06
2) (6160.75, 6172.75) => -0.02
